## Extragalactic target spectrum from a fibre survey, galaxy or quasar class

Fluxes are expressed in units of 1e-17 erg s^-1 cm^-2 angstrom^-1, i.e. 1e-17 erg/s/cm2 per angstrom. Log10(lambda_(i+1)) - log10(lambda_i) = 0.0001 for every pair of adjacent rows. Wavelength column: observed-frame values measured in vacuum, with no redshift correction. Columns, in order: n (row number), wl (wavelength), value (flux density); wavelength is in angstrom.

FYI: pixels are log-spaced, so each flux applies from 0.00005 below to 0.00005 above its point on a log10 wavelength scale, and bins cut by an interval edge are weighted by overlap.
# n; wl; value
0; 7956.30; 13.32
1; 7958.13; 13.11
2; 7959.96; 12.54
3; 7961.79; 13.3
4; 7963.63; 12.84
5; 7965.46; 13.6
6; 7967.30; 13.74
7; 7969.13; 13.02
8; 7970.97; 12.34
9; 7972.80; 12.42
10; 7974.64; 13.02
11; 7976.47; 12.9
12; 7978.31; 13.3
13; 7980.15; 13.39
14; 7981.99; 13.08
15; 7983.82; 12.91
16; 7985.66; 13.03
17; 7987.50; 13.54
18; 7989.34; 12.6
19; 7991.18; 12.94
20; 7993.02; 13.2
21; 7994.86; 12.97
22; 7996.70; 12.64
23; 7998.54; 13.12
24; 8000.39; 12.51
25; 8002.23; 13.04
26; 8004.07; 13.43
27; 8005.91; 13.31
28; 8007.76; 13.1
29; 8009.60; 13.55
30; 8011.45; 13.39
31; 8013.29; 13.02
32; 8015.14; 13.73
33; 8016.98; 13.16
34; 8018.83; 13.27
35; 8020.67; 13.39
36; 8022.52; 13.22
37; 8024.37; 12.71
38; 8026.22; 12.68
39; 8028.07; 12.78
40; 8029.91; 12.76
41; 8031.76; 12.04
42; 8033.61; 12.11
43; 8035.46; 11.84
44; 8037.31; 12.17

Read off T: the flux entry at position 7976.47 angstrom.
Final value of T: 12.9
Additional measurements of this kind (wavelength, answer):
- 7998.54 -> 13.12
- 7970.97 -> 12.34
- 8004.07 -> 13.43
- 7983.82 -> 12.91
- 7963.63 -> 12.84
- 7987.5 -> 13.54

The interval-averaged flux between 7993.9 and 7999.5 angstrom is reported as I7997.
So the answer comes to 12.9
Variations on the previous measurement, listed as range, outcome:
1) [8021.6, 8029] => 12.9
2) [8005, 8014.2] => 13.3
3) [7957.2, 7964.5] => 13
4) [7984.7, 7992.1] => 13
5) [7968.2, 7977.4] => 12.7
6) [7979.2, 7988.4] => 13.2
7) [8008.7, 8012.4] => 13.5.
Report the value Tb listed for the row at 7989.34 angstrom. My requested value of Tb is 12.6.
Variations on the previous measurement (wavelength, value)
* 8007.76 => 13.1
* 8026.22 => 12.68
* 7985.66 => 13.03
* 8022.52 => 13.22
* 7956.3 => 13.32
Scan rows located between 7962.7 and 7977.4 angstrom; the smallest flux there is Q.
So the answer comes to 12.34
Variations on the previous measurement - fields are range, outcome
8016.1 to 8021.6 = 13.16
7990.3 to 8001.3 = 12.51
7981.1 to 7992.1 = 12.6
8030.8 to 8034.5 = 12.04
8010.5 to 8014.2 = 13.02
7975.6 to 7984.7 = 12.9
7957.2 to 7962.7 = 12.54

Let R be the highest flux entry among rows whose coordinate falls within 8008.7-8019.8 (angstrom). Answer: 13.73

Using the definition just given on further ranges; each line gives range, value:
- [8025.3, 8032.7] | 12.78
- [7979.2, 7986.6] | 13.39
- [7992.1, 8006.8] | 13.43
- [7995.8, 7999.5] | 13.12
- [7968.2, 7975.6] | 13.02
